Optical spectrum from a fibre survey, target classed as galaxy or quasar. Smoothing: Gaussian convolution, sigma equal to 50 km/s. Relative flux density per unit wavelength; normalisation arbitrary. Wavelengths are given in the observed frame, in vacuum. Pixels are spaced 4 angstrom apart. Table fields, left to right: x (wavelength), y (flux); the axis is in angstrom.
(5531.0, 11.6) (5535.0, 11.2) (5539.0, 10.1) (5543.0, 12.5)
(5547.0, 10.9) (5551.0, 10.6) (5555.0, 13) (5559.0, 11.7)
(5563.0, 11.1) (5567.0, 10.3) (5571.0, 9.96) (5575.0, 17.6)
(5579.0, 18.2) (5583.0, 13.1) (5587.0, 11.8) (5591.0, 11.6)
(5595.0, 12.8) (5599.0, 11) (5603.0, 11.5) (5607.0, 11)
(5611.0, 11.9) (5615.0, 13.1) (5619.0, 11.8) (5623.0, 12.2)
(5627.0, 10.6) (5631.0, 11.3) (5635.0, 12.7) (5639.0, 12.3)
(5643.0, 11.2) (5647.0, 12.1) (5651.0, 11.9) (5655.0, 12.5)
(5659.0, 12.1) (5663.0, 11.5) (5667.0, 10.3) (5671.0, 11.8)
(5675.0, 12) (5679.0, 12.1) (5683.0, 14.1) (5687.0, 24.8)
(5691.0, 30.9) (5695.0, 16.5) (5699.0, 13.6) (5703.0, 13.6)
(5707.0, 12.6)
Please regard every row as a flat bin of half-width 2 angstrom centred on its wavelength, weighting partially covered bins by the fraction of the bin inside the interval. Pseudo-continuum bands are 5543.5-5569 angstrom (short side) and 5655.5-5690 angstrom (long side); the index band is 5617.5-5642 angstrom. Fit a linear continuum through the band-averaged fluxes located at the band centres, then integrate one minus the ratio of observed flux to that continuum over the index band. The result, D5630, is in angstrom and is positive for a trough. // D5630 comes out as 2.35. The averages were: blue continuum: 11.3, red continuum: 14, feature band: 11.8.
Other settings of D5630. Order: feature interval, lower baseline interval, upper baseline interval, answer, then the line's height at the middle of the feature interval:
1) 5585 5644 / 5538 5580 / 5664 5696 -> 9.8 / 14.2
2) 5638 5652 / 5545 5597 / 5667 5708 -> 2.7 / 14.7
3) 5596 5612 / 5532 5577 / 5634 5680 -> 0.5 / 11.8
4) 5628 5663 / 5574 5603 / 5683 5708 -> 9.1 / 16.2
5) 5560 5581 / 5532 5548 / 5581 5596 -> -2.5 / 11.9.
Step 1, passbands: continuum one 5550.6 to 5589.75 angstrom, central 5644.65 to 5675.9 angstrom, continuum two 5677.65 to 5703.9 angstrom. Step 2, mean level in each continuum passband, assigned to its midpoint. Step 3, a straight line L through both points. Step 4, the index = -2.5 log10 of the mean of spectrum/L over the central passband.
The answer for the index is 0.39 mag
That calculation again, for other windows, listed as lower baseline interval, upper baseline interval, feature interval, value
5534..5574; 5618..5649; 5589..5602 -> -0.022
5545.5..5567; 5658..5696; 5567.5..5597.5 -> -0.092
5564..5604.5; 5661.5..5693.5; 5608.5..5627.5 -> 0.162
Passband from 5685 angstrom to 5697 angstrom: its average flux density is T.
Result 24.1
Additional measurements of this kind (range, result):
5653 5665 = 12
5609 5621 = 12.3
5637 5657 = 12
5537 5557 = 11.4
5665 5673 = 11.1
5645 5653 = 12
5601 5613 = 11.5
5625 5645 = 11.6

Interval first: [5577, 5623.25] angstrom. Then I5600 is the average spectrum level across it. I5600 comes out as 12.5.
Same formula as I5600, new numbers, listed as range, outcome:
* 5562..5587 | 13.3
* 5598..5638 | 11.7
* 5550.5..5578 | 12.3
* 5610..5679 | 11.8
